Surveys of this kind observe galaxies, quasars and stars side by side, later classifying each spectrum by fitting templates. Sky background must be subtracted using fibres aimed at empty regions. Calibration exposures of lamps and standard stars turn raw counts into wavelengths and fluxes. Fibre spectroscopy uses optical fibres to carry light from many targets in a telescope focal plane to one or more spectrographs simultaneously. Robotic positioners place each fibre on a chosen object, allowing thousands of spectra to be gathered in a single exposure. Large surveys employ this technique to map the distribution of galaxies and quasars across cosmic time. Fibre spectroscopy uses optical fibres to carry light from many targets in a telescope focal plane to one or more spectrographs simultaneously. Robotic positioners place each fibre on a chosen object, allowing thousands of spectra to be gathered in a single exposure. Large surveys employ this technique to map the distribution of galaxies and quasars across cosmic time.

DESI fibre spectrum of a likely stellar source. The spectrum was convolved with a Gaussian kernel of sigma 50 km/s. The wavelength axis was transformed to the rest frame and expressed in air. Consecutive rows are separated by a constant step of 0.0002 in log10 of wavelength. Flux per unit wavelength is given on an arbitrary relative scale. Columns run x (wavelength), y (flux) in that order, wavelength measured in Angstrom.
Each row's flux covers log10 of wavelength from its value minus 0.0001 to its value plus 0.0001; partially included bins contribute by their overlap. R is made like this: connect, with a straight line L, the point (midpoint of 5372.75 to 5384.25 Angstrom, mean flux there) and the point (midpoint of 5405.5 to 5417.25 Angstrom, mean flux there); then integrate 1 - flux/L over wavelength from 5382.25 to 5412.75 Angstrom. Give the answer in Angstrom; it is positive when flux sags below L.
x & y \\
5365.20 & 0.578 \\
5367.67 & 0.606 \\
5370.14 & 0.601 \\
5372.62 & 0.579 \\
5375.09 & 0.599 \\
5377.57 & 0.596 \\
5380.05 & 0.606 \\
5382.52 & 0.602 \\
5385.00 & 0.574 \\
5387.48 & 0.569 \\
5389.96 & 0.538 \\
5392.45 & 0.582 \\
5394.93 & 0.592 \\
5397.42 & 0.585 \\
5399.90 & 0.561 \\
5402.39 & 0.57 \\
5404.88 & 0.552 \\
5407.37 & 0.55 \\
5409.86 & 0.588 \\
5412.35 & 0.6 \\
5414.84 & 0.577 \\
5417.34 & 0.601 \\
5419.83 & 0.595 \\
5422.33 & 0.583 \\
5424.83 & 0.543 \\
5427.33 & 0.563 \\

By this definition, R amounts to 0.76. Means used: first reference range 0.598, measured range 0.572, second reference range 0.58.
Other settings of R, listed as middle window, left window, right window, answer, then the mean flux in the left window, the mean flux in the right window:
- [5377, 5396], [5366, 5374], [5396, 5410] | 0.0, 0.595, 0.566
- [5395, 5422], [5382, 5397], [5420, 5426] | -0.3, 0.575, 0.568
